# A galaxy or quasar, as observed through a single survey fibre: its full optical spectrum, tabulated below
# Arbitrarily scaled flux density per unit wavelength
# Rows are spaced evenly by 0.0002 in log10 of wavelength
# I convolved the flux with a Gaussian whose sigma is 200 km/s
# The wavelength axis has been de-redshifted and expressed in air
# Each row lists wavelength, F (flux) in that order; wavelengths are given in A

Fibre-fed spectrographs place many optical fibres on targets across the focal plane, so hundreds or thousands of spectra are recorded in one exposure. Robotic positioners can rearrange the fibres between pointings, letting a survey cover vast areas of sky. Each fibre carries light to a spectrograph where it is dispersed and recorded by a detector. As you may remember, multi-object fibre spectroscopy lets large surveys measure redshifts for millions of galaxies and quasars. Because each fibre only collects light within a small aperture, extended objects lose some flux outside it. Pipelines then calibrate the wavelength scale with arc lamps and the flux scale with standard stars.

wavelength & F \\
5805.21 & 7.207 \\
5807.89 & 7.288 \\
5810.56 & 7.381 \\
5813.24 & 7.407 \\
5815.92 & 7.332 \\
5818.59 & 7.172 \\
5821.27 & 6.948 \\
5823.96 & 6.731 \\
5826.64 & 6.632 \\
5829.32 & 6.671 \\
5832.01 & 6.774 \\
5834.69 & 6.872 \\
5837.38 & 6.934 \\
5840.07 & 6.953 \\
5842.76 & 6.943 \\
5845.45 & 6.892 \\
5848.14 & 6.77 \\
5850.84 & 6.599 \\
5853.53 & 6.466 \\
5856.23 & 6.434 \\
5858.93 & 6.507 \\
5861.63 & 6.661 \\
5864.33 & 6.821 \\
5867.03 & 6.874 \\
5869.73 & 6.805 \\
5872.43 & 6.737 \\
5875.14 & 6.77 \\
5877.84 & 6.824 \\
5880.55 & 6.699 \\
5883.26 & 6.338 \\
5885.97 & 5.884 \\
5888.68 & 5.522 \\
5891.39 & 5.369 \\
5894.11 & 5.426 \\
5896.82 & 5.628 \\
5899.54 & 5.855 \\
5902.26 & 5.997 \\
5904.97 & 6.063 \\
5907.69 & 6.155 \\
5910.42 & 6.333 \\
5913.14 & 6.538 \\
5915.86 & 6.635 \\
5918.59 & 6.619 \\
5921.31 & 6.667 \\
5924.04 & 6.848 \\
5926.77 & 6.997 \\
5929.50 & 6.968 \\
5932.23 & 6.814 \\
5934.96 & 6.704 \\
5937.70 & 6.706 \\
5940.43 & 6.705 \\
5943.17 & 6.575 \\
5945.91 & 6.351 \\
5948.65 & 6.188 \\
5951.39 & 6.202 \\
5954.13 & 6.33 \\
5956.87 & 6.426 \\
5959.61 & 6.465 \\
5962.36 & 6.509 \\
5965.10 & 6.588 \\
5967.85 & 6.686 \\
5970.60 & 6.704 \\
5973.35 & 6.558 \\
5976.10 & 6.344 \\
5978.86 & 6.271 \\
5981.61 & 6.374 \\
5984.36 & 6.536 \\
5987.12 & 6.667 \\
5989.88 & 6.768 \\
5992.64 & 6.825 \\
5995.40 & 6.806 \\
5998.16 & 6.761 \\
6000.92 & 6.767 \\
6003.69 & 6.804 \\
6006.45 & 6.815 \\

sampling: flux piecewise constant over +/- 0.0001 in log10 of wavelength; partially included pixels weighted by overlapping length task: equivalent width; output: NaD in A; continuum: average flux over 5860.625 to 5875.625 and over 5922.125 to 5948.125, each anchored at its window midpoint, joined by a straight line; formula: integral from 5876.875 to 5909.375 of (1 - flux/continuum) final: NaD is 3.78 A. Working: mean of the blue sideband 6.78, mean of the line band 5.97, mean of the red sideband 6.72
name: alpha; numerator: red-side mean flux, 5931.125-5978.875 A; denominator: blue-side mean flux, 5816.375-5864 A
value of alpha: 1.0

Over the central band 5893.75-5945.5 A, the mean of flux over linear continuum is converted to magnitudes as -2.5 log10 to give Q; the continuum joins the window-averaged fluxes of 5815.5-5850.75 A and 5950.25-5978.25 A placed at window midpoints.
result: 0.026 mag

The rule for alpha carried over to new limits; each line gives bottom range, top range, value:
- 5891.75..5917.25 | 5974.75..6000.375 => 1.09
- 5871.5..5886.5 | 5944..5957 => 0.96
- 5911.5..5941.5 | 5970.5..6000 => 0.98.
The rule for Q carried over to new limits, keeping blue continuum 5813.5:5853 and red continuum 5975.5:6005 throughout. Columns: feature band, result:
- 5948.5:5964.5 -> 0.05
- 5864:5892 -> 0.06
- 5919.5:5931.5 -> -0.02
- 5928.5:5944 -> 0.00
